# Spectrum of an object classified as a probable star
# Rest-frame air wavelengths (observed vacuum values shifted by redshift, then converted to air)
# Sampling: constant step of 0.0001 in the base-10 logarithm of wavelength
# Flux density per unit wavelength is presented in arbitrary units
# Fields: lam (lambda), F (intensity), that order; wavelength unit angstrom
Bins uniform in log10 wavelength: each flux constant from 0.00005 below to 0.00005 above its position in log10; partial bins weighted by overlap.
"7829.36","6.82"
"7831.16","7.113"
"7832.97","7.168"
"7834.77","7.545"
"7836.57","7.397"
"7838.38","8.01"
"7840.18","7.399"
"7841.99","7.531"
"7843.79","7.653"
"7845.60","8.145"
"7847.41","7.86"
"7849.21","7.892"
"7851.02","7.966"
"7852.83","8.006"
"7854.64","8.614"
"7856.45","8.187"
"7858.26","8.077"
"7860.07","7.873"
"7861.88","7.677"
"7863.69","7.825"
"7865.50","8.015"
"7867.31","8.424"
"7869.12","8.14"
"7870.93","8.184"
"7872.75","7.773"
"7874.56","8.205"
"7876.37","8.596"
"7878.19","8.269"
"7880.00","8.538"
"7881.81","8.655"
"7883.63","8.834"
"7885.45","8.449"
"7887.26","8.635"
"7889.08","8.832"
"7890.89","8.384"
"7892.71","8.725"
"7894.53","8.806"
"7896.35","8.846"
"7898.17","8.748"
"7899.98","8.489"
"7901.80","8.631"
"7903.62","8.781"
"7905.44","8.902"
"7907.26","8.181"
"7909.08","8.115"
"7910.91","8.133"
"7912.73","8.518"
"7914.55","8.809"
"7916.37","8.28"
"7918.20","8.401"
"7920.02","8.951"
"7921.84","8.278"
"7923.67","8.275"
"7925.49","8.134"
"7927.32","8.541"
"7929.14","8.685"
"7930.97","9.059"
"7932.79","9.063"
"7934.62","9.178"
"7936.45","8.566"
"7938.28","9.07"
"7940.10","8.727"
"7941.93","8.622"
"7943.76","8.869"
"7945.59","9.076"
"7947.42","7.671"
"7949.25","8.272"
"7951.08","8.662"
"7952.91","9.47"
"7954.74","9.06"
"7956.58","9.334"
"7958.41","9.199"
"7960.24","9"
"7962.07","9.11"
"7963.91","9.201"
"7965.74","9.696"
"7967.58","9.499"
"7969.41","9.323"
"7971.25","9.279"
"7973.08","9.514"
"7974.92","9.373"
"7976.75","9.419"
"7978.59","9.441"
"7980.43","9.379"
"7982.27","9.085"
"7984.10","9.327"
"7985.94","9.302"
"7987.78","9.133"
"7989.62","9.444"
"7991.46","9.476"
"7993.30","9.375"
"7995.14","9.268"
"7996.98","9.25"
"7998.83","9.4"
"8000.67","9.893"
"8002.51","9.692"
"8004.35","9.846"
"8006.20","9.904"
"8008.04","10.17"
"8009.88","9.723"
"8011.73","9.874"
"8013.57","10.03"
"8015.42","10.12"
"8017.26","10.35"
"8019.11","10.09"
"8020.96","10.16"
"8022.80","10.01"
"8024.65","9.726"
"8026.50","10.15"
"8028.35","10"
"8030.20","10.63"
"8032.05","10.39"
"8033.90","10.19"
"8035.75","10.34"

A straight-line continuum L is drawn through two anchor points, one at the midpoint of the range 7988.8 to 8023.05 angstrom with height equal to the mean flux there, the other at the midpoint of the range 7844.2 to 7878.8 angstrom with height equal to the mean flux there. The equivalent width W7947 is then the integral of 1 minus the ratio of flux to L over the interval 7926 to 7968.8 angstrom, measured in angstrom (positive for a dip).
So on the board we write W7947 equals 0.8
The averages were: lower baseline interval 8.08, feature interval 8.94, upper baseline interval 9.79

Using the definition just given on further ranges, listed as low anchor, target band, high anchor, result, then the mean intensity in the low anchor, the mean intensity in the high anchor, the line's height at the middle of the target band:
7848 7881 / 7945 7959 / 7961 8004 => 0.4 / 8.13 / 9.39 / 9.06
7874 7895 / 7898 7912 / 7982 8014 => 0.4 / 8.58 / 9.57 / 8.76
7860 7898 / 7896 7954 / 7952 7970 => 1.7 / 8.38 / 9.29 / 8.89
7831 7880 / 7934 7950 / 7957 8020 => 0.5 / 7.93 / 9.53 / 8.97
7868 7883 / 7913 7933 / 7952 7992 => 0.5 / 8.31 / 9.32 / 8.81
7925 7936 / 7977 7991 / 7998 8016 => 0.3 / 8.79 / 9.86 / 9.54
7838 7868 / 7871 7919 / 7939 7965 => -1.0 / 7.95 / 8.89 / 8.34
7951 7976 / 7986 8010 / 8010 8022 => 0.6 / 9.29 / 10.1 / 9.81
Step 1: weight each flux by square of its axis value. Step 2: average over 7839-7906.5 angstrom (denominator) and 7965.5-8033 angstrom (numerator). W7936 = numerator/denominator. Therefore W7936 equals 1.2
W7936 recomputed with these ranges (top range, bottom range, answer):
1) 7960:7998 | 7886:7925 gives 1.11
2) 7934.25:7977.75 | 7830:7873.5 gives 1.18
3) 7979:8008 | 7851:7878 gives 1.21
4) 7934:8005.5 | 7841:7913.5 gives 1.13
